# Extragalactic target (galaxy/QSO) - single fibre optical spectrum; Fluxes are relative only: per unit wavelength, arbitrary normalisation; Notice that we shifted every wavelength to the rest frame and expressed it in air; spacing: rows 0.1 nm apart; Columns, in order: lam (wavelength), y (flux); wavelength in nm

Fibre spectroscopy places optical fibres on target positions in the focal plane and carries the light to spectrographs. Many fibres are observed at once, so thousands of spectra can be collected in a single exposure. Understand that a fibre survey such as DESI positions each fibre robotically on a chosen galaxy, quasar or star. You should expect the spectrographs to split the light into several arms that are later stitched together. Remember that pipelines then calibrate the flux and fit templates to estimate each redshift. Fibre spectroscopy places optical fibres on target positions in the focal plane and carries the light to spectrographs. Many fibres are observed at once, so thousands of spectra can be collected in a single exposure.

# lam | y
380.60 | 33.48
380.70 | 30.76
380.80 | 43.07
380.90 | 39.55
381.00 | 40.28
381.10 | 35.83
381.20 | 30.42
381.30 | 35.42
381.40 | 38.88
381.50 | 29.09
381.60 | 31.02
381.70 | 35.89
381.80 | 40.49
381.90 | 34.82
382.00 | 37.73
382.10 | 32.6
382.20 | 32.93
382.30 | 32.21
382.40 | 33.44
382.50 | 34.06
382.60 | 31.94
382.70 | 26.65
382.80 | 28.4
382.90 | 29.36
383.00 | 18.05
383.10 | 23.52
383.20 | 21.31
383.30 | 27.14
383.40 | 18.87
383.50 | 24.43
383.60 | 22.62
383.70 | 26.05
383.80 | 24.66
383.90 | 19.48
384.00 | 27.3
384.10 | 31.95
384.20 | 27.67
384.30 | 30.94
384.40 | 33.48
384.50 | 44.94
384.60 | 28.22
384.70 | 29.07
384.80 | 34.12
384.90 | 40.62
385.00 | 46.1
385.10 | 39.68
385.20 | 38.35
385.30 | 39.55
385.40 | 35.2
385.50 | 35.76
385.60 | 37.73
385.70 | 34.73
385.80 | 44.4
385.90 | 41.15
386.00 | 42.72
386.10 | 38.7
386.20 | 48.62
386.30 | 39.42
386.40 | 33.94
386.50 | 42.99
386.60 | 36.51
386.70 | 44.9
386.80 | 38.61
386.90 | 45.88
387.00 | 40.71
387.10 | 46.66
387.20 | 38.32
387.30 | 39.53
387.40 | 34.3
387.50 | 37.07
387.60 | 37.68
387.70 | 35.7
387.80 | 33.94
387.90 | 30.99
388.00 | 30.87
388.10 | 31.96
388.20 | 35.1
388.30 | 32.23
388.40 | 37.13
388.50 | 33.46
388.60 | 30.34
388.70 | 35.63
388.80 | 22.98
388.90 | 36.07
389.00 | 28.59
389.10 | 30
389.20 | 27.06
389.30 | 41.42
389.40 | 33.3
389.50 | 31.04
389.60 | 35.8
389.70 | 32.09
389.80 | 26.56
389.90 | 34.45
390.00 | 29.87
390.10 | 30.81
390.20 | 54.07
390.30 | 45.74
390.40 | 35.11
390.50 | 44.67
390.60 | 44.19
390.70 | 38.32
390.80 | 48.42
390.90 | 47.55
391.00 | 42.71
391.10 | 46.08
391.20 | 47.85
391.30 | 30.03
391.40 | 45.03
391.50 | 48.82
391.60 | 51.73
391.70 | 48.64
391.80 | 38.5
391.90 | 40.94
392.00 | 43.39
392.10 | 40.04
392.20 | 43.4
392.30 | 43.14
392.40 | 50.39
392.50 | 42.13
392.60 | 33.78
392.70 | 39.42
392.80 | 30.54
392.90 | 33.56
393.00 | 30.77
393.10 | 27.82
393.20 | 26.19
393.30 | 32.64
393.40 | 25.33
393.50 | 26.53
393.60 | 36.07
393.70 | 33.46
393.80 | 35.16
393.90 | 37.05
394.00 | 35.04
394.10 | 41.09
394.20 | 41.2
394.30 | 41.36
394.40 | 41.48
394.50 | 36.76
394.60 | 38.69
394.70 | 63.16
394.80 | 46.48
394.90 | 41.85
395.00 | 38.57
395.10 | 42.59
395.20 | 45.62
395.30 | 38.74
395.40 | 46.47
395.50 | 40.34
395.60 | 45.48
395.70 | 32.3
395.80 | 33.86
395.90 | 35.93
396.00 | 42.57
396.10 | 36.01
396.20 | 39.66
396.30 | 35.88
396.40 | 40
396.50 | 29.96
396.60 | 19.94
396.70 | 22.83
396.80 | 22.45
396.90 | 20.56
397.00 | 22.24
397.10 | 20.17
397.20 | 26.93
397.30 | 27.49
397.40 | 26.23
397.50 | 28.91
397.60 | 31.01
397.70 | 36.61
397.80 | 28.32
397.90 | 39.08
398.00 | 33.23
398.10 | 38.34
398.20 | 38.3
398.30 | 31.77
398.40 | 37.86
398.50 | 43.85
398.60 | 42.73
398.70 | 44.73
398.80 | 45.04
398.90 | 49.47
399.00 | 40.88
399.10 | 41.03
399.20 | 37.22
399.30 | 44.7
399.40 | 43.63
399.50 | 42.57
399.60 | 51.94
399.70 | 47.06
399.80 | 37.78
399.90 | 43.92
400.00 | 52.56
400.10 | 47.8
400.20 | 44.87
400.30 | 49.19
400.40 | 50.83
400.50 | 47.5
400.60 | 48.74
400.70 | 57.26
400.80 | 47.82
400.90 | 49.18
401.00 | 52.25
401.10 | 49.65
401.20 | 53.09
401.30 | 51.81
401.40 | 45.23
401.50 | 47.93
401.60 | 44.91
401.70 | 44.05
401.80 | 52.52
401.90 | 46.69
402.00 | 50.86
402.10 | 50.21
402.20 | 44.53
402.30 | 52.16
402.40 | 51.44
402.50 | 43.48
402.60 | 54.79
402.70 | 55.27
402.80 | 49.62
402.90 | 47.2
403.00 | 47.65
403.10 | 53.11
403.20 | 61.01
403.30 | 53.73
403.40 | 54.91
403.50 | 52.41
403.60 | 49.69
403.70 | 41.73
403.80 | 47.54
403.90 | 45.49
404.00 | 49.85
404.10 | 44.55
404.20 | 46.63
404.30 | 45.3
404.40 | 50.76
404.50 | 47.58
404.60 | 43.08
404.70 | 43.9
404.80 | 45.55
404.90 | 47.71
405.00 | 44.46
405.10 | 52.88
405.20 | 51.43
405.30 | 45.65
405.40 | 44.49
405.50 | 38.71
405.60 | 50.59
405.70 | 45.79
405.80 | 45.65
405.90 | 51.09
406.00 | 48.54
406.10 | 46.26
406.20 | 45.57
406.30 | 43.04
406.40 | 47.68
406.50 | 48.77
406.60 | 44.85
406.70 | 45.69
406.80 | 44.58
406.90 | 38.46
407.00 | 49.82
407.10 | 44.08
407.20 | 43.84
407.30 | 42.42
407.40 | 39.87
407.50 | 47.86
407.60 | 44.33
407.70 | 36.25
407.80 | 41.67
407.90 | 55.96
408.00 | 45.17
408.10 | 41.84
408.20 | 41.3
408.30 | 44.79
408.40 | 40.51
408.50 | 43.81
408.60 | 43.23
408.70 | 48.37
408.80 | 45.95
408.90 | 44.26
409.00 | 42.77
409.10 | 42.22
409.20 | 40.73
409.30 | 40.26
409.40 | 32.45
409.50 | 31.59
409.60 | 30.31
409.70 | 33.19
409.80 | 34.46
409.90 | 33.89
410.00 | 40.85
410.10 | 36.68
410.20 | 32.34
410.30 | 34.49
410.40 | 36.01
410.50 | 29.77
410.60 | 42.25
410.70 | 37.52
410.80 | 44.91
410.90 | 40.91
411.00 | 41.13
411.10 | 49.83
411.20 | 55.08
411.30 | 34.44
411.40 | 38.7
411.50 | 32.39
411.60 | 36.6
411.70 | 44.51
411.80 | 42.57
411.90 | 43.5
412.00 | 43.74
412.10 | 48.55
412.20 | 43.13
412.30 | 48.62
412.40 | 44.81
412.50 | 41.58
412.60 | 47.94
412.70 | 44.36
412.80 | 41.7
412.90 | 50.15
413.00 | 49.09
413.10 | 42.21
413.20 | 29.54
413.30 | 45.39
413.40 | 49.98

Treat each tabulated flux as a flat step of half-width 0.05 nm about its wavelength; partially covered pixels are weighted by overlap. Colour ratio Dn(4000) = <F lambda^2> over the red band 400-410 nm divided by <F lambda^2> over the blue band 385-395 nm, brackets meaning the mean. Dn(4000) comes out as 1.30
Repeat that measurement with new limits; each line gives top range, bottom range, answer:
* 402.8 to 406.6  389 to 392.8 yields 1.28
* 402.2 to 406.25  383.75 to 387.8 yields 1.43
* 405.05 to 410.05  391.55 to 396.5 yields 1.19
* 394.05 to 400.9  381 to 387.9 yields 1.22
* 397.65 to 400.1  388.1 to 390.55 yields 1.27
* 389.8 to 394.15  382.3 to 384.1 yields 1.56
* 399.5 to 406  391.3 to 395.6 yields 1.28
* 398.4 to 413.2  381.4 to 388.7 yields 1.46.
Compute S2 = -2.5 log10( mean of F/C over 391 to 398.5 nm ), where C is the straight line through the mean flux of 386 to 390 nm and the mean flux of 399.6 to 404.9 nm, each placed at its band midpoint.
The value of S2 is 0.135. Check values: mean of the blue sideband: 35.7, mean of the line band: 36.7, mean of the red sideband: 48.8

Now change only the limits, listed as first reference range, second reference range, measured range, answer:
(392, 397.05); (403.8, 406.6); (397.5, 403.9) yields -0.09 mag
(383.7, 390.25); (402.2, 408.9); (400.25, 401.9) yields -0.12 mag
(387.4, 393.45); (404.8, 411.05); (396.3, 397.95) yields 0.37 mag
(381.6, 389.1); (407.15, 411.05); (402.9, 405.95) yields -0.23 mag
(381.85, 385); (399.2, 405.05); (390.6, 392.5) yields -0.17 mag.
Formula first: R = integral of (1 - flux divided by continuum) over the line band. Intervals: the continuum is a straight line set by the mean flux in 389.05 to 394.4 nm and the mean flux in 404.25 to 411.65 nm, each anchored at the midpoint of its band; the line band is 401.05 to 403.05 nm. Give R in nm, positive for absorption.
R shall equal -0.40 nm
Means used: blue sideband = 38.2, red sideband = 42.7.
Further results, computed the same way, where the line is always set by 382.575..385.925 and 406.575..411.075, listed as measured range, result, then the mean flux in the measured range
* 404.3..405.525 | -0.22 nm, 46.5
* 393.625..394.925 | -0.21 nm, 40.9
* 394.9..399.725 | -0.02 nm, 36.5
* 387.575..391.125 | -0.27 nm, 35.8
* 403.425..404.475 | -0.23 nm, 47.6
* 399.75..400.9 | -0.32 nm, 48.1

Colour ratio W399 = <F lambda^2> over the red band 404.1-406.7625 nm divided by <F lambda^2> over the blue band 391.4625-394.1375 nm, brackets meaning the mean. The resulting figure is 1.3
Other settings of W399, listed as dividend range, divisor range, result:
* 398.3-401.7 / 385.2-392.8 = 1.27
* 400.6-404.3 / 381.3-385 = 1.80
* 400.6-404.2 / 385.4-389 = 1.45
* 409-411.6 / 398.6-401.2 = 0.85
